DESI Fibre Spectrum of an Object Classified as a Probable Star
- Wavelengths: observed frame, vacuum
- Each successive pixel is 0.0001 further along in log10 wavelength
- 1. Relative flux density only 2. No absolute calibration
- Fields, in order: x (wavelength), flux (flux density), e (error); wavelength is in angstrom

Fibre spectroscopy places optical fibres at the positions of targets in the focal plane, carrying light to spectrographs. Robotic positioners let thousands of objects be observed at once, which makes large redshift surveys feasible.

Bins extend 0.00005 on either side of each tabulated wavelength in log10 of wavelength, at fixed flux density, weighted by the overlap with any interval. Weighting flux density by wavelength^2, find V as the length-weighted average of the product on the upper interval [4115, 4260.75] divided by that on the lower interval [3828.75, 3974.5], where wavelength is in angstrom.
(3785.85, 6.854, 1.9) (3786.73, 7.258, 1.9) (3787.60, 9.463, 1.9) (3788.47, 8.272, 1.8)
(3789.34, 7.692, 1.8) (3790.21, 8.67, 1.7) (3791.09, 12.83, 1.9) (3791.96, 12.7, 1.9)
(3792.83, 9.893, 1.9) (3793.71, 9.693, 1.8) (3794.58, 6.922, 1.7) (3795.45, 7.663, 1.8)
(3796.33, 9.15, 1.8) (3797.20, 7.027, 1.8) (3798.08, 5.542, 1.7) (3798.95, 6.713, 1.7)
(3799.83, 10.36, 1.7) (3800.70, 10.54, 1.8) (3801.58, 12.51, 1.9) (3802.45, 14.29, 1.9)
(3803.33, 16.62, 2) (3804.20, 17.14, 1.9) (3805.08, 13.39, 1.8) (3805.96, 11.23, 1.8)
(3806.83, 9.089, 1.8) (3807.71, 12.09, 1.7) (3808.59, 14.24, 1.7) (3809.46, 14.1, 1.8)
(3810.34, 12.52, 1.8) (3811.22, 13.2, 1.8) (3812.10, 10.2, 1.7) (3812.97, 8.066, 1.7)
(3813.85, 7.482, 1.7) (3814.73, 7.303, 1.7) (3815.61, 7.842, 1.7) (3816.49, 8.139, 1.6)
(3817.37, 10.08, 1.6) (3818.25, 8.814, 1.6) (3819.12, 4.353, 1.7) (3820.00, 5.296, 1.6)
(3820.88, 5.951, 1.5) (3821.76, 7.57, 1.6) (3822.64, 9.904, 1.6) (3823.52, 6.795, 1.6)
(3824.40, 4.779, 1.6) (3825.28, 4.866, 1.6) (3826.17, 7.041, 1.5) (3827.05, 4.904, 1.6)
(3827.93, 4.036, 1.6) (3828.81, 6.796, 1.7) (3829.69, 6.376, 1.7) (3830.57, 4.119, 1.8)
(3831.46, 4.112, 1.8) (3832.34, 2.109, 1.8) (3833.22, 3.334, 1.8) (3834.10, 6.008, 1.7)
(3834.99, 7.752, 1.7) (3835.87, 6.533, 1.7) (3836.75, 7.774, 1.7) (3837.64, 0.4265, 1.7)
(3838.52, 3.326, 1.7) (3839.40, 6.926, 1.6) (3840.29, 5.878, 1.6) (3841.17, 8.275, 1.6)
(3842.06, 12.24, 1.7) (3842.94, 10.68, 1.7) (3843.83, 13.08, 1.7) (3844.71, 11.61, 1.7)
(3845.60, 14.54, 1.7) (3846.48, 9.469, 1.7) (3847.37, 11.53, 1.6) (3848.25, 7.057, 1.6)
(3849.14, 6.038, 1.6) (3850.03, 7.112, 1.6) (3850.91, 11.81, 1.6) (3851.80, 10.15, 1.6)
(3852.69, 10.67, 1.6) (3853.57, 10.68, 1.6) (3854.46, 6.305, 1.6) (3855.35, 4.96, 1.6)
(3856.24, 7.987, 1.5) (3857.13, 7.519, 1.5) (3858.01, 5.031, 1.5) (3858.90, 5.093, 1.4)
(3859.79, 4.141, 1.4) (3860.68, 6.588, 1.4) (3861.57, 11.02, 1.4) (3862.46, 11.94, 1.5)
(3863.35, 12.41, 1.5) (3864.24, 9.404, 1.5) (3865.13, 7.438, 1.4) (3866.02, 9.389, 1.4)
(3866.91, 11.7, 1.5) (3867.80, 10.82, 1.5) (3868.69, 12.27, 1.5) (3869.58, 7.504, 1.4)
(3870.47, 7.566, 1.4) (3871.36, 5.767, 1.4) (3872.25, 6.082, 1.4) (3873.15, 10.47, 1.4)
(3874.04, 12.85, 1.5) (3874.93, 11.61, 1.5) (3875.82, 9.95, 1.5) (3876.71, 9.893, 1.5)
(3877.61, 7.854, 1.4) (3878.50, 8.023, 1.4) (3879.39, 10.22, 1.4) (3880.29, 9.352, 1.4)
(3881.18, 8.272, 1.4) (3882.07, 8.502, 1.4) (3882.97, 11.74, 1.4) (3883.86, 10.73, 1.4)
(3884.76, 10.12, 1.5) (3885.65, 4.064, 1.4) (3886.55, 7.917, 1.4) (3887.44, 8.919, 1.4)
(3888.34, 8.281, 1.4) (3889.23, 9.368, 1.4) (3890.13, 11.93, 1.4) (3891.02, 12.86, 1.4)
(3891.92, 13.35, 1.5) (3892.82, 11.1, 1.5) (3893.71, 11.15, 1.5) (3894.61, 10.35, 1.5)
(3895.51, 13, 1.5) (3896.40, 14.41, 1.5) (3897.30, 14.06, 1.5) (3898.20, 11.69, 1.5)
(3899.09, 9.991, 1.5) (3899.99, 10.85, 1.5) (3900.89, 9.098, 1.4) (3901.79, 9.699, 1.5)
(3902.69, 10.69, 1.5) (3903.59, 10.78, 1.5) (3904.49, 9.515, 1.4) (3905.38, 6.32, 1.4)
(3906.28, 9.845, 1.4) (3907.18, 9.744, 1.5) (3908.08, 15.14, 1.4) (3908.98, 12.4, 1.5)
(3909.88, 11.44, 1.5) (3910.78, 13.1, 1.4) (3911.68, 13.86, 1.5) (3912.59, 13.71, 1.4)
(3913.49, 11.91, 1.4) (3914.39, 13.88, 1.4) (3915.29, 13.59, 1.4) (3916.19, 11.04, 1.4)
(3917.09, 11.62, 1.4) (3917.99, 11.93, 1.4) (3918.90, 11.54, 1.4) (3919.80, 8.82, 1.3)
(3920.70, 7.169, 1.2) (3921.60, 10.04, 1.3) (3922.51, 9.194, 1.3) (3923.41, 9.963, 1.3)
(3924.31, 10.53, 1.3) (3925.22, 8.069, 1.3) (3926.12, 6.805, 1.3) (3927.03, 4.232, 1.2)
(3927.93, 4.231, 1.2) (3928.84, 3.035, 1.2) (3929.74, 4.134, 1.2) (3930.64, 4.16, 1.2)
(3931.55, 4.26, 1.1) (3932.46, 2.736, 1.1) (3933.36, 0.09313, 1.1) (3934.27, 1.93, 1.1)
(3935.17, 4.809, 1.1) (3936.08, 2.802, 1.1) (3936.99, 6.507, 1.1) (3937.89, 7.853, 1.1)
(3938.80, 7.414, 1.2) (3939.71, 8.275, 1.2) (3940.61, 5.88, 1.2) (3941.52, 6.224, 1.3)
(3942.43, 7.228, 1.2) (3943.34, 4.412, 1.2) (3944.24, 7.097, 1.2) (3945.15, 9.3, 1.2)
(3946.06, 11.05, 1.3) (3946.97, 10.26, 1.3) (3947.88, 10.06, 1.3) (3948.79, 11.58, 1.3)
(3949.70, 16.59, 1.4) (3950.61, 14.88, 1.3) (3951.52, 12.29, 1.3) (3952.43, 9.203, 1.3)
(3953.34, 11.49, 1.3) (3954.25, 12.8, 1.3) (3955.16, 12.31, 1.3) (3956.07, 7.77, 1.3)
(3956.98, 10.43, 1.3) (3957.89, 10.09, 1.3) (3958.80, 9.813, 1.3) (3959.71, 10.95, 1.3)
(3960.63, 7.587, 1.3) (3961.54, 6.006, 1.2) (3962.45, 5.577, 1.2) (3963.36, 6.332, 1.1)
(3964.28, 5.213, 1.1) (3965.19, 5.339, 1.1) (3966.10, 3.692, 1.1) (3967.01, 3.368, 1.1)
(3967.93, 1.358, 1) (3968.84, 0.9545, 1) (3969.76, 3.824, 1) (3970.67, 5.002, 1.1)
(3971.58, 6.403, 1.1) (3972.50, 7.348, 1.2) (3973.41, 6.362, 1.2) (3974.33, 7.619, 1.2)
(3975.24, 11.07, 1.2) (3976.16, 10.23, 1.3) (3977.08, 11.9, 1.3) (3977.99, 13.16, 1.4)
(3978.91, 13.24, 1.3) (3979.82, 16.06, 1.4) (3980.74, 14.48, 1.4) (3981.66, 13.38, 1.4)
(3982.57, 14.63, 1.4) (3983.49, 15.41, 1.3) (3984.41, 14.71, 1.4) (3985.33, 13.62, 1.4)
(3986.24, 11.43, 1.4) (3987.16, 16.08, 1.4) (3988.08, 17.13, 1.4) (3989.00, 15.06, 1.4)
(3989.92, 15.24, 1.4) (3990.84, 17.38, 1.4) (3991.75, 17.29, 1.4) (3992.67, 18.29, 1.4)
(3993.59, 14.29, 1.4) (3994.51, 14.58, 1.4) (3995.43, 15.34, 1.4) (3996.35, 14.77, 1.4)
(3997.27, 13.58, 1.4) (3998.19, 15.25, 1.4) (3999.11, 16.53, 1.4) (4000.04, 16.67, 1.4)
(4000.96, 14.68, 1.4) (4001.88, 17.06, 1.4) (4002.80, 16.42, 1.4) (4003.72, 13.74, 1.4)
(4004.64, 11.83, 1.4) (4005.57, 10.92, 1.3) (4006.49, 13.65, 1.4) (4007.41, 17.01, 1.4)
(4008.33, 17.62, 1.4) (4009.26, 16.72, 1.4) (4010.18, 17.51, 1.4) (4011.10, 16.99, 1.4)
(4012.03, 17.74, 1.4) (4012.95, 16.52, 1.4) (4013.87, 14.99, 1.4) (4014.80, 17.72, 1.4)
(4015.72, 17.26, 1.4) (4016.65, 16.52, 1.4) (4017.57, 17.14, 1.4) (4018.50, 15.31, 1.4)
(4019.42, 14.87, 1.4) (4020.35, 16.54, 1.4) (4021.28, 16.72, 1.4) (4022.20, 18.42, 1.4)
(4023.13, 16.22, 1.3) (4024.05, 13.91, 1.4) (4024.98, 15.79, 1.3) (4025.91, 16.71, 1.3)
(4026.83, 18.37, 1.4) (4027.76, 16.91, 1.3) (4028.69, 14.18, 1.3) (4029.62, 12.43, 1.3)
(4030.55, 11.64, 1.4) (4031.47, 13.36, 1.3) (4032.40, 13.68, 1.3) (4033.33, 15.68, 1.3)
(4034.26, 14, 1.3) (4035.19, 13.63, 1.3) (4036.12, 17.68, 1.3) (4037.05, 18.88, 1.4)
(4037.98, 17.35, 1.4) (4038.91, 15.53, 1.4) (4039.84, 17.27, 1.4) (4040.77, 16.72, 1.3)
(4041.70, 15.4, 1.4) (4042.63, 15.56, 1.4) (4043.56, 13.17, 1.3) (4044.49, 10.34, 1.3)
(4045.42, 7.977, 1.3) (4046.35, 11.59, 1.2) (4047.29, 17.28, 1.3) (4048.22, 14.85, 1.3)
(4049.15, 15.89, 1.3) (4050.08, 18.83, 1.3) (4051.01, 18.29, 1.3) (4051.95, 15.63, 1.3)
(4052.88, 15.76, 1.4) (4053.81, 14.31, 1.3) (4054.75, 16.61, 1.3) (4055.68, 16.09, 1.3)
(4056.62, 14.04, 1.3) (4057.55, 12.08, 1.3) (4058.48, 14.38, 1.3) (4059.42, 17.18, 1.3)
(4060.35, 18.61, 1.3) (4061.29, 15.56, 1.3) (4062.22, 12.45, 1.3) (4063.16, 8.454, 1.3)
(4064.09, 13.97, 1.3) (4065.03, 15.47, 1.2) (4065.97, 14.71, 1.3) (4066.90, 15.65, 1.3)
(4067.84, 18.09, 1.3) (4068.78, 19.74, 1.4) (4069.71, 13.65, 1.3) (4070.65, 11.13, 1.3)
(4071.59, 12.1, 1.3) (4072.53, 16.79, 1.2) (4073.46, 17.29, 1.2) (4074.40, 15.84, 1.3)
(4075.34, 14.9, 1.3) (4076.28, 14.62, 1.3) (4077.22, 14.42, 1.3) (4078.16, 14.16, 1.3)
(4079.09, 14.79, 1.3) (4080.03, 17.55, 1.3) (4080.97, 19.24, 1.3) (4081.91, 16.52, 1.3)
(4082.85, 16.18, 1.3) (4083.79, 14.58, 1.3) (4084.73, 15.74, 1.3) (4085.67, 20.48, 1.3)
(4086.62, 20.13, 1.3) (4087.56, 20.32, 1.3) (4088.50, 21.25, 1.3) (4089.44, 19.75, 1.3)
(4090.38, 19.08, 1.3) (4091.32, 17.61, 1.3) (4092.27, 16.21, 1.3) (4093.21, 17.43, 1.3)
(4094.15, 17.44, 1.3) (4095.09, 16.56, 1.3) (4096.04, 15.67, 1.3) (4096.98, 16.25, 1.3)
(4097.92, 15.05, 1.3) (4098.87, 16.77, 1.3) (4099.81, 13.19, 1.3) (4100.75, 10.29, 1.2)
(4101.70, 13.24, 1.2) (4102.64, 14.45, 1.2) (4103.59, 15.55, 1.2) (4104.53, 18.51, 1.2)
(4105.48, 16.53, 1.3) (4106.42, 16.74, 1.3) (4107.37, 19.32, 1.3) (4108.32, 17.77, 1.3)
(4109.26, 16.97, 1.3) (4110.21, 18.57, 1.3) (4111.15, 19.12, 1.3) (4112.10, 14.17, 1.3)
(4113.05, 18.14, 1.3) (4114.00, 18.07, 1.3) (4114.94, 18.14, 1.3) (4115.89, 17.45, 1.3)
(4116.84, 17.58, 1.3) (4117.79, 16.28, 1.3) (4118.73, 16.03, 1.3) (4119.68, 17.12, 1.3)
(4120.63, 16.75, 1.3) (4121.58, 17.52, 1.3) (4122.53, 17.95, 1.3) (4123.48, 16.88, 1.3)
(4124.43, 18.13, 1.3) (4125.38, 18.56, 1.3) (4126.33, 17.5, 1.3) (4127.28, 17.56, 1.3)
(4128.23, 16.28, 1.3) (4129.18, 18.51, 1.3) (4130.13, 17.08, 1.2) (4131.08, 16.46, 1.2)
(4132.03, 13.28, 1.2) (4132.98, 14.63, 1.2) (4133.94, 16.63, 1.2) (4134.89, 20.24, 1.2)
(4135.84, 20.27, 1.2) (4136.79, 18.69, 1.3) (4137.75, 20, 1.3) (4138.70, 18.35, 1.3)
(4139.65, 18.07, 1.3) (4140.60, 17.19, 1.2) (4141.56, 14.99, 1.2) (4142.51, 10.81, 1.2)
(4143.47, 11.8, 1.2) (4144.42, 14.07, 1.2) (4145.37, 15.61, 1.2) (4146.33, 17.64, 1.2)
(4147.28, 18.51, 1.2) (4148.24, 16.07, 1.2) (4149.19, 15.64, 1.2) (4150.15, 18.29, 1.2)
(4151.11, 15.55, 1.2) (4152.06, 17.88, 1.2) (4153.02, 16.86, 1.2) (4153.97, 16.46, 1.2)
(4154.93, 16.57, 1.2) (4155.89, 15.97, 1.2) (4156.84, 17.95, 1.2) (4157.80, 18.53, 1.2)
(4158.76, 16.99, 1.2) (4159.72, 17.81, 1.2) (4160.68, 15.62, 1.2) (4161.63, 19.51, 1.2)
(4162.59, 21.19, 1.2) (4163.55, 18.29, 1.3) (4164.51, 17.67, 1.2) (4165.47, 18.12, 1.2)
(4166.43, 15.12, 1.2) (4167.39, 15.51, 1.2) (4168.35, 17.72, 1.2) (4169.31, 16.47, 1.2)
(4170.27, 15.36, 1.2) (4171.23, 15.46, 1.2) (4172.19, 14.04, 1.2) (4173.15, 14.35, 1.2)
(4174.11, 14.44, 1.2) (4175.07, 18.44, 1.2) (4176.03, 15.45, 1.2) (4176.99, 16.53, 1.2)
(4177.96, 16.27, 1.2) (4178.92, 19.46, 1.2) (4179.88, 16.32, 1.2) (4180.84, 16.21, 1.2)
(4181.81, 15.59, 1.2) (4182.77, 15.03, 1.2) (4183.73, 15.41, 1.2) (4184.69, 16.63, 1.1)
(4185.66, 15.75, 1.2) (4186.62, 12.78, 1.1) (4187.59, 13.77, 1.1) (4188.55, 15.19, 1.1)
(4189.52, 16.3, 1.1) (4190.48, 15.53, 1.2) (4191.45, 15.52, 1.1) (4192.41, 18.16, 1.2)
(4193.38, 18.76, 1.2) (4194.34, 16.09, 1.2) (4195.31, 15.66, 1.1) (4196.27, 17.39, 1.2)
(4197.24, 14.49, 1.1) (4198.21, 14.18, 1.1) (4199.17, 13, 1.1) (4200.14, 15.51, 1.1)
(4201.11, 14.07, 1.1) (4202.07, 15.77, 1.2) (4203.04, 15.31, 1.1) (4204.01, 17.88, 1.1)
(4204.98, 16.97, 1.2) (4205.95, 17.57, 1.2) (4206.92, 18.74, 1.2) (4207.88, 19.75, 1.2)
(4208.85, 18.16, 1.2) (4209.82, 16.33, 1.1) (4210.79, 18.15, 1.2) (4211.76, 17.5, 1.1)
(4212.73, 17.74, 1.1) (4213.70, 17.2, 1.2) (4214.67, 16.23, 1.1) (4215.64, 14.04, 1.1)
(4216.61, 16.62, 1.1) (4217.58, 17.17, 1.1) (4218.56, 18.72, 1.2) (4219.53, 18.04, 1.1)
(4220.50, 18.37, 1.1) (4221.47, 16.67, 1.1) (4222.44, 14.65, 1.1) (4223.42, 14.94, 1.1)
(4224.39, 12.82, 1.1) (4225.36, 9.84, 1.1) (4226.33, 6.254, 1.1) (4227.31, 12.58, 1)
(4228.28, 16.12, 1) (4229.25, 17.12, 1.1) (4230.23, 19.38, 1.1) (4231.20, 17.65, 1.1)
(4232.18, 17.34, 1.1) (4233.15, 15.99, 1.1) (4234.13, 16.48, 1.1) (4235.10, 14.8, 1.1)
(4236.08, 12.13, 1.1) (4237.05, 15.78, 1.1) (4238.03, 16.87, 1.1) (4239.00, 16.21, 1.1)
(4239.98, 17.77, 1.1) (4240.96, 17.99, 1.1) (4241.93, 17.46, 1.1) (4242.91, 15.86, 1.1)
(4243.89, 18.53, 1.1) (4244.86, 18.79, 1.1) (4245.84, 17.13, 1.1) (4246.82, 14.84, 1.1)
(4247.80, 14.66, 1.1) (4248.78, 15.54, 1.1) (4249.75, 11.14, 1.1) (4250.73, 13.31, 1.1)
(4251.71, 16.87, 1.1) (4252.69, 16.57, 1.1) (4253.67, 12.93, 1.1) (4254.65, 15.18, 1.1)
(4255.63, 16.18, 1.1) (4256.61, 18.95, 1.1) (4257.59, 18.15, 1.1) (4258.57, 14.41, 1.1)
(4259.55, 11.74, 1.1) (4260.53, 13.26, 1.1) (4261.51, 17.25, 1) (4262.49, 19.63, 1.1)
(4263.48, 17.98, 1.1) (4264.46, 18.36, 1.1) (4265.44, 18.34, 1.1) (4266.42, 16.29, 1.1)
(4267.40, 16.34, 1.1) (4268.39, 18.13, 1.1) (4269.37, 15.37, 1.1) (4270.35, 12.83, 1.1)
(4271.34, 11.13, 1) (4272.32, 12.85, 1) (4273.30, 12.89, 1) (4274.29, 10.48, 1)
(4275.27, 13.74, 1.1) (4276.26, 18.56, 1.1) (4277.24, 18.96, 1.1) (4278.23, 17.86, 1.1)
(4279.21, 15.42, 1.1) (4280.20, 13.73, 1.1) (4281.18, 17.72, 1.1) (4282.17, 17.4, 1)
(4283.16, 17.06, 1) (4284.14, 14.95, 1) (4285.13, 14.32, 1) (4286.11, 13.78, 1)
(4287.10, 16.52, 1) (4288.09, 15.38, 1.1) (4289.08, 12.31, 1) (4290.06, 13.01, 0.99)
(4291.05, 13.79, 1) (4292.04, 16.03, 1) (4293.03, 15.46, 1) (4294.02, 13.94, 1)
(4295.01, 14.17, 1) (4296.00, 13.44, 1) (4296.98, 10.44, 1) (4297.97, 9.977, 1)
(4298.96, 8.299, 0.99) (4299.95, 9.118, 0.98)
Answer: 2.19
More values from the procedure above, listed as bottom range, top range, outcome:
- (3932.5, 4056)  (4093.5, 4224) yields 1.42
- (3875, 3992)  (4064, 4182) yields 1.91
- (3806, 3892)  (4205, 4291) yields 2.28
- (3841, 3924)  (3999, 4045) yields 1.66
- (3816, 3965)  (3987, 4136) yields 2.01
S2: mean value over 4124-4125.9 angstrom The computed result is 18.3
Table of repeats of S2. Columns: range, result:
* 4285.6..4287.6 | 15.1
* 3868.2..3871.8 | 8.32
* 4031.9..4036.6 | 14.9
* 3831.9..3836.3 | 5.15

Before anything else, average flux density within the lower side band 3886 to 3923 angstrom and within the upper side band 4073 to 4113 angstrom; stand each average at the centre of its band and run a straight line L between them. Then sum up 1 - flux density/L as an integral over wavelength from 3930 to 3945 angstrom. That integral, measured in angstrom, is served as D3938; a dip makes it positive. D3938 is 8.6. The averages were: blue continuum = 11.1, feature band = 5.18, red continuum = 16.7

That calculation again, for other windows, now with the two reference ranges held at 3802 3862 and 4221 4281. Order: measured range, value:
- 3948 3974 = 6.1 angstrom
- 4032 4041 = -3.2 angstrom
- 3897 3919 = -4.2 angstrom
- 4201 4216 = -2.3 angstrom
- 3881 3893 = -0.7 angstrom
